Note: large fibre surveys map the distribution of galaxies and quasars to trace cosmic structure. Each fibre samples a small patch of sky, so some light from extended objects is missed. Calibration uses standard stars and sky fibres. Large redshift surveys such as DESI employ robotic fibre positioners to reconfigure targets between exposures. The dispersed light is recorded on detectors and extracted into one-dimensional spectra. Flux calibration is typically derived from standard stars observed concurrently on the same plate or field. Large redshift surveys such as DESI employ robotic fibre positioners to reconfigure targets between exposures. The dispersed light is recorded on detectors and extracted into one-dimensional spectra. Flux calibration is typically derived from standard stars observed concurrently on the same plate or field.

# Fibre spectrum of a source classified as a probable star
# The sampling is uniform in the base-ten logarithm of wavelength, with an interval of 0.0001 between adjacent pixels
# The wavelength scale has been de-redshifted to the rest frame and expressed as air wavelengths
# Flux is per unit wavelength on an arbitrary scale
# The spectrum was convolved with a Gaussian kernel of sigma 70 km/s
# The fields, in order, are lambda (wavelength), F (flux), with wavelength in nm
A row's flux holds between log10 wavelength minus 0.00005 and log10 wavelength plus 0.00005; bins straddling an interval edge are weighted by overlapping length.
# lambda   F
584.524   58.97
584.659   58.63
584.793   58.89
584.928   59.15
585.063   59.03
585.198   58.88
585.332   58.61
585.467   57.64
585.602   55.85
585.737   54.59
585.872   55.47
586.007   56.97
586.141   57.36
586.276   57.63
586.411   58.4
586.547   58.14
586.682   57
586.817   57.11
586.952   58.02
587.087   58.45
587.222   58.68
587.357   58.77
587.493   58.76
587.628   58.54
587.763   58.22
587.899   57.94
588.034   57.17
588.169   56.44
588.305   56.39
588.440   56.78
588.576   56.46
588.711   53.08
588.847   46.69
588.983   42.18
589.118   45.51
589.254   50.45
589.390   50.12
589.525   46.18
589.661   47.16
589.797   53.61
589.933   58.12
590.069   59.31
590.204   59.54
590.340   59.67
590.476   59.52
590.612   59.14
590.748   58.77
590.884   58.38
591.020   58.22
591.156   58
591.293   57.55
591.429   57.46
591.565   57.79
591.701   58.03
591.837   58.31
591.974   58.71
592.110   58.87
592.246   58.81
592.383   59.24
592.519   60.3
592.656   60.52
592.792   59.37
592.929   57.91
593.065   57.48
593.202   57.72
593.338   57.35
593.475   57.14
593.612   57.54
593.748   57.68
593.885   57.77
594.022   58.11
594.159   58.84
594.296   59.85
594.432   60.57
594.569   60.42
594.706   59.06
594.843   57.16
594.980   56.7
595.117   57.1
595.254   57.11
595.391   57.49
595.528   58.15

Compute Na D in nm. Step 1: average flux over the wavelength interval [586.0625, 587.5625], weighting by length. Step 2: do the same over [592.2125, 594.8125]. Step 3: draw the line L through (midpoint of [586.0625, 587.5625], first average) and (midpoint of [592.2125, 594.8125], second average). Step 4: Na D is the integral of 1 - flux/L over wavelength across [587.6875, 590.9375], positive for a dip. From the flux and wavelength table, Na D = 0.21 nm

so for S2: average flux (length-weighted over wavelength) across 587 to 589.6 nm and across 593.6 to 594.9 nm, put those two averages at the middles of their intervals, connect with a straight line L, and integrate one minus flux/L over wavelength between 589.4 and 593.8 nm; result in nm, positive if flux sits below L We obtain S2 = -0.064 nm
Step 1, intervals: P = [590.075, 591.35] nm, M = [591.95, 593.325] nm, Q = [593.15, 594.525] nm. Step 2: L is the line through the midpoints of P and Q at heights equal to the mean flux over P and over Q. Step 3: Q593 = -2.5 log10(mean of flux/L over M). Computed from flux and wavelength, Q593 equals -0.007 mag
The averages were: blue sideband 58.8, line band 58.9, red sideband 58.3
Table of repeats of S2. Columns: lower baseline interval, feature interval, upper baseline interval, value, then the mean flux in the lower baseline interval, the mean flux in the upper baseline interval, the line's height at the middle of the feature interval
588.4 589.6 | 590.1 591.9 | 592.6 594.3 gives -0.17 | 49.5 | 58.2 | 53.4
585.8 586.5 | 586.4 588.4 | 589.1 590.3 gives -0.08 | 57.2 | 52.7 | 55.6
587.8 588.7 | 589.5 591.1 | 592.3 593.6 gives 0.02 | 56.7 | 58.5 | 57.5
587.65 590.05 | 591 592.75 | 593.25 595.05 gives -0.08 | 52.7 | 58.3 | 55.9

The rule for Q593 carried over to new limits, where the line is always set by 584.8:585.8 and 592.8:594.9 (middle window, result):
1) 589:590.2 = 0.13 mag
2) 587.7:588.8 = 0.03 mag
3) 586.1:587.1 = 0.00 mag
